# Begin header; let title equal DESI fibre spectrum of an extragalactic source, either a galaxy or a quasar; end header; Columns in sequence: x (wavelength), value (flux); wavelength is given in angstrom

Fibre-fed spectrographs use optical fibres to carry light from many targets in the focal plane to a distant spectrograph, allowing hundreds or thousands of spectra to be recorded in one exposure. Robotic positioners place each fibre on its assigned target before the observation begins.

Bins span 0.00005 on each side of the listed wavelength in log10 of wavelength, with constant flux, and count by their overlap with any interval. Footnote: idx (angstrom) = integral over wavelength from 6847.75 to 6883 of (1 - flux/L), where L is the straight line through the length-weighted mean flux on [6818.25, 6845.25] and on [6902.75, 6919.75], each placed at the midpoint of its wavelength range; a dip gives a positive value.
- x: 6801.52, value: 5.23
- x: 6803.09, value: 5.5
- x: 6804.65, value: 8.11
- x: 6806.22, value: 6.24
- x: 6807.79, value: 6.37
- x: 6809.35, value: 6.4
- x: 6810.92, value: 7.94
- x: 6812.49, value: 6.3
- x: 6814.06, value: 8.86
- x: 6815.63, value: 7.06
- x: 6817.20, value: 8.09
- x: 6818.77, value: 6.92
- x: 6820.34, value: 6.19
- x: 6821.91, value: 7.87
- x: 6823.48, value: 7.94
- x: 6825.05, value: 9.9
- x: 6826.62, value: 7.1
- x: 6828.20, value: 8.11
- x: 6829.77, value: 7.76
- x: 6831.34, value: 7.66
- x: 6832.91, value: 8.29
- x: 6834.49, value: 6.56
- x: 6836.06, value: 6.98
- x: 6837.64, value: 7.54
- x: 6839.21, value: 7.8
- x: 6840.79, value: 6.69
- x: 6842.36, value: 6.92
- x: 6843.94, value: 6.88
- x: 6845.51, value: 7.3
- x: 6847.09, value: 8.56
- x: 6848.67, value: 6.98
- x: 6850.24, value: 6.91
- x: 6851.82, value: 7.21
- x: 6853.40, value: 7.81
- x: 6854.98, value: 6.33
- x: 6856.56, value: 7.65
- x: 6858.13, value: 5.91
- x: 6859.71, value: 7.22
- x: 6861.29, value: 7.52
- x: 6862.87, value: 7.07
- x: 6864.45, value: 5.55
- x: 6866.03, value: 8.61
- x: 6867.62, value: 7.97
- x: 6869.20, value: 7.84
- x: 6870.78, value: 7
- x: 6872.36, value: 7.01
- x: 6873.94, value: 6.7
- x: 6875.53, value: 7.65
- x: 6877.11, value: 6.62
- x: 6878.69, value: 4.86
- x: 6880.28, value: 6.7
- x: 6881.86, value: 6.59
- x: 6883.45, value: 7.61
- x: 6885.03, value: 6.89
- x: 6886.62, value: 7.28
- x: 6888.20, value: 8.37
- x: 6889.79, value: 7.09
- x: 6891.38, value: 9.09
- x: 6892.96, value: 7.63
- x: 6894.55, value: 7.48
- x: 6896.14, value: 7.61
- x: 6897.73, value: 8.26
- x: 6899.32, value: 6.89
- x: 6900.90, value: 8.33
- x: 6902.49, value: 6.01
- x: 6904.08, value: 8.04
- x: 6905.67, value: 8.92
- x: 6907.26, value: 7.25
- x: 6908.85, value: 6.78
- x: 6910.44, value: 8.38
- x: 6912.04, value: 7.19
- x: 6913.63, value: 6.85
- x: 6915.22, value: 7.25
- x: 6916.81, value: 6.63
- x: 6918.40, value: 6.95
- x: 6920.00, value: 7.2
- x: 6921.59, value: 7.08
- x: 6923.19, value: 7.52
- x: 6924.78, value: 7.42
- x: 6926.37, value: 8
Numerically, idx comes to 2.1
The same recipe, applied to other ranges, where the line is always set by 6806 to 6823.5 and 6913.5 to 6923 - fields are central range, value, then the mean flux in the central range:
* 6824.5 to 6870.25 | -1.6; 7.38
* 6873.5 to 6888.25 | 0.5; 6.86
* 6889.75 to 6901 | -1.2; 7.81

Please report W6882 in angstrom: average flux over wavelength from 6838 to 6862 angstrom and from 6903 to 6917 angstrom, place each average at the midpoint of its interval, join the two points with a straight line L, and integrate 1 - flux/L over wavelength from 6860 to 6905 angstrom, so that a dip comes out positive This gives 0.3 angstrom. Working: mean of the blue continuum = 7.19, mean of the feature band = 7.3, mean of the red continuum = 7.48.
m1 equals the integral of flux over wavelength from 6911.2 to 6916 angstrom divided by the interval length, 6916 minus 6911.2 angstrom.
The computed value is 7.1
